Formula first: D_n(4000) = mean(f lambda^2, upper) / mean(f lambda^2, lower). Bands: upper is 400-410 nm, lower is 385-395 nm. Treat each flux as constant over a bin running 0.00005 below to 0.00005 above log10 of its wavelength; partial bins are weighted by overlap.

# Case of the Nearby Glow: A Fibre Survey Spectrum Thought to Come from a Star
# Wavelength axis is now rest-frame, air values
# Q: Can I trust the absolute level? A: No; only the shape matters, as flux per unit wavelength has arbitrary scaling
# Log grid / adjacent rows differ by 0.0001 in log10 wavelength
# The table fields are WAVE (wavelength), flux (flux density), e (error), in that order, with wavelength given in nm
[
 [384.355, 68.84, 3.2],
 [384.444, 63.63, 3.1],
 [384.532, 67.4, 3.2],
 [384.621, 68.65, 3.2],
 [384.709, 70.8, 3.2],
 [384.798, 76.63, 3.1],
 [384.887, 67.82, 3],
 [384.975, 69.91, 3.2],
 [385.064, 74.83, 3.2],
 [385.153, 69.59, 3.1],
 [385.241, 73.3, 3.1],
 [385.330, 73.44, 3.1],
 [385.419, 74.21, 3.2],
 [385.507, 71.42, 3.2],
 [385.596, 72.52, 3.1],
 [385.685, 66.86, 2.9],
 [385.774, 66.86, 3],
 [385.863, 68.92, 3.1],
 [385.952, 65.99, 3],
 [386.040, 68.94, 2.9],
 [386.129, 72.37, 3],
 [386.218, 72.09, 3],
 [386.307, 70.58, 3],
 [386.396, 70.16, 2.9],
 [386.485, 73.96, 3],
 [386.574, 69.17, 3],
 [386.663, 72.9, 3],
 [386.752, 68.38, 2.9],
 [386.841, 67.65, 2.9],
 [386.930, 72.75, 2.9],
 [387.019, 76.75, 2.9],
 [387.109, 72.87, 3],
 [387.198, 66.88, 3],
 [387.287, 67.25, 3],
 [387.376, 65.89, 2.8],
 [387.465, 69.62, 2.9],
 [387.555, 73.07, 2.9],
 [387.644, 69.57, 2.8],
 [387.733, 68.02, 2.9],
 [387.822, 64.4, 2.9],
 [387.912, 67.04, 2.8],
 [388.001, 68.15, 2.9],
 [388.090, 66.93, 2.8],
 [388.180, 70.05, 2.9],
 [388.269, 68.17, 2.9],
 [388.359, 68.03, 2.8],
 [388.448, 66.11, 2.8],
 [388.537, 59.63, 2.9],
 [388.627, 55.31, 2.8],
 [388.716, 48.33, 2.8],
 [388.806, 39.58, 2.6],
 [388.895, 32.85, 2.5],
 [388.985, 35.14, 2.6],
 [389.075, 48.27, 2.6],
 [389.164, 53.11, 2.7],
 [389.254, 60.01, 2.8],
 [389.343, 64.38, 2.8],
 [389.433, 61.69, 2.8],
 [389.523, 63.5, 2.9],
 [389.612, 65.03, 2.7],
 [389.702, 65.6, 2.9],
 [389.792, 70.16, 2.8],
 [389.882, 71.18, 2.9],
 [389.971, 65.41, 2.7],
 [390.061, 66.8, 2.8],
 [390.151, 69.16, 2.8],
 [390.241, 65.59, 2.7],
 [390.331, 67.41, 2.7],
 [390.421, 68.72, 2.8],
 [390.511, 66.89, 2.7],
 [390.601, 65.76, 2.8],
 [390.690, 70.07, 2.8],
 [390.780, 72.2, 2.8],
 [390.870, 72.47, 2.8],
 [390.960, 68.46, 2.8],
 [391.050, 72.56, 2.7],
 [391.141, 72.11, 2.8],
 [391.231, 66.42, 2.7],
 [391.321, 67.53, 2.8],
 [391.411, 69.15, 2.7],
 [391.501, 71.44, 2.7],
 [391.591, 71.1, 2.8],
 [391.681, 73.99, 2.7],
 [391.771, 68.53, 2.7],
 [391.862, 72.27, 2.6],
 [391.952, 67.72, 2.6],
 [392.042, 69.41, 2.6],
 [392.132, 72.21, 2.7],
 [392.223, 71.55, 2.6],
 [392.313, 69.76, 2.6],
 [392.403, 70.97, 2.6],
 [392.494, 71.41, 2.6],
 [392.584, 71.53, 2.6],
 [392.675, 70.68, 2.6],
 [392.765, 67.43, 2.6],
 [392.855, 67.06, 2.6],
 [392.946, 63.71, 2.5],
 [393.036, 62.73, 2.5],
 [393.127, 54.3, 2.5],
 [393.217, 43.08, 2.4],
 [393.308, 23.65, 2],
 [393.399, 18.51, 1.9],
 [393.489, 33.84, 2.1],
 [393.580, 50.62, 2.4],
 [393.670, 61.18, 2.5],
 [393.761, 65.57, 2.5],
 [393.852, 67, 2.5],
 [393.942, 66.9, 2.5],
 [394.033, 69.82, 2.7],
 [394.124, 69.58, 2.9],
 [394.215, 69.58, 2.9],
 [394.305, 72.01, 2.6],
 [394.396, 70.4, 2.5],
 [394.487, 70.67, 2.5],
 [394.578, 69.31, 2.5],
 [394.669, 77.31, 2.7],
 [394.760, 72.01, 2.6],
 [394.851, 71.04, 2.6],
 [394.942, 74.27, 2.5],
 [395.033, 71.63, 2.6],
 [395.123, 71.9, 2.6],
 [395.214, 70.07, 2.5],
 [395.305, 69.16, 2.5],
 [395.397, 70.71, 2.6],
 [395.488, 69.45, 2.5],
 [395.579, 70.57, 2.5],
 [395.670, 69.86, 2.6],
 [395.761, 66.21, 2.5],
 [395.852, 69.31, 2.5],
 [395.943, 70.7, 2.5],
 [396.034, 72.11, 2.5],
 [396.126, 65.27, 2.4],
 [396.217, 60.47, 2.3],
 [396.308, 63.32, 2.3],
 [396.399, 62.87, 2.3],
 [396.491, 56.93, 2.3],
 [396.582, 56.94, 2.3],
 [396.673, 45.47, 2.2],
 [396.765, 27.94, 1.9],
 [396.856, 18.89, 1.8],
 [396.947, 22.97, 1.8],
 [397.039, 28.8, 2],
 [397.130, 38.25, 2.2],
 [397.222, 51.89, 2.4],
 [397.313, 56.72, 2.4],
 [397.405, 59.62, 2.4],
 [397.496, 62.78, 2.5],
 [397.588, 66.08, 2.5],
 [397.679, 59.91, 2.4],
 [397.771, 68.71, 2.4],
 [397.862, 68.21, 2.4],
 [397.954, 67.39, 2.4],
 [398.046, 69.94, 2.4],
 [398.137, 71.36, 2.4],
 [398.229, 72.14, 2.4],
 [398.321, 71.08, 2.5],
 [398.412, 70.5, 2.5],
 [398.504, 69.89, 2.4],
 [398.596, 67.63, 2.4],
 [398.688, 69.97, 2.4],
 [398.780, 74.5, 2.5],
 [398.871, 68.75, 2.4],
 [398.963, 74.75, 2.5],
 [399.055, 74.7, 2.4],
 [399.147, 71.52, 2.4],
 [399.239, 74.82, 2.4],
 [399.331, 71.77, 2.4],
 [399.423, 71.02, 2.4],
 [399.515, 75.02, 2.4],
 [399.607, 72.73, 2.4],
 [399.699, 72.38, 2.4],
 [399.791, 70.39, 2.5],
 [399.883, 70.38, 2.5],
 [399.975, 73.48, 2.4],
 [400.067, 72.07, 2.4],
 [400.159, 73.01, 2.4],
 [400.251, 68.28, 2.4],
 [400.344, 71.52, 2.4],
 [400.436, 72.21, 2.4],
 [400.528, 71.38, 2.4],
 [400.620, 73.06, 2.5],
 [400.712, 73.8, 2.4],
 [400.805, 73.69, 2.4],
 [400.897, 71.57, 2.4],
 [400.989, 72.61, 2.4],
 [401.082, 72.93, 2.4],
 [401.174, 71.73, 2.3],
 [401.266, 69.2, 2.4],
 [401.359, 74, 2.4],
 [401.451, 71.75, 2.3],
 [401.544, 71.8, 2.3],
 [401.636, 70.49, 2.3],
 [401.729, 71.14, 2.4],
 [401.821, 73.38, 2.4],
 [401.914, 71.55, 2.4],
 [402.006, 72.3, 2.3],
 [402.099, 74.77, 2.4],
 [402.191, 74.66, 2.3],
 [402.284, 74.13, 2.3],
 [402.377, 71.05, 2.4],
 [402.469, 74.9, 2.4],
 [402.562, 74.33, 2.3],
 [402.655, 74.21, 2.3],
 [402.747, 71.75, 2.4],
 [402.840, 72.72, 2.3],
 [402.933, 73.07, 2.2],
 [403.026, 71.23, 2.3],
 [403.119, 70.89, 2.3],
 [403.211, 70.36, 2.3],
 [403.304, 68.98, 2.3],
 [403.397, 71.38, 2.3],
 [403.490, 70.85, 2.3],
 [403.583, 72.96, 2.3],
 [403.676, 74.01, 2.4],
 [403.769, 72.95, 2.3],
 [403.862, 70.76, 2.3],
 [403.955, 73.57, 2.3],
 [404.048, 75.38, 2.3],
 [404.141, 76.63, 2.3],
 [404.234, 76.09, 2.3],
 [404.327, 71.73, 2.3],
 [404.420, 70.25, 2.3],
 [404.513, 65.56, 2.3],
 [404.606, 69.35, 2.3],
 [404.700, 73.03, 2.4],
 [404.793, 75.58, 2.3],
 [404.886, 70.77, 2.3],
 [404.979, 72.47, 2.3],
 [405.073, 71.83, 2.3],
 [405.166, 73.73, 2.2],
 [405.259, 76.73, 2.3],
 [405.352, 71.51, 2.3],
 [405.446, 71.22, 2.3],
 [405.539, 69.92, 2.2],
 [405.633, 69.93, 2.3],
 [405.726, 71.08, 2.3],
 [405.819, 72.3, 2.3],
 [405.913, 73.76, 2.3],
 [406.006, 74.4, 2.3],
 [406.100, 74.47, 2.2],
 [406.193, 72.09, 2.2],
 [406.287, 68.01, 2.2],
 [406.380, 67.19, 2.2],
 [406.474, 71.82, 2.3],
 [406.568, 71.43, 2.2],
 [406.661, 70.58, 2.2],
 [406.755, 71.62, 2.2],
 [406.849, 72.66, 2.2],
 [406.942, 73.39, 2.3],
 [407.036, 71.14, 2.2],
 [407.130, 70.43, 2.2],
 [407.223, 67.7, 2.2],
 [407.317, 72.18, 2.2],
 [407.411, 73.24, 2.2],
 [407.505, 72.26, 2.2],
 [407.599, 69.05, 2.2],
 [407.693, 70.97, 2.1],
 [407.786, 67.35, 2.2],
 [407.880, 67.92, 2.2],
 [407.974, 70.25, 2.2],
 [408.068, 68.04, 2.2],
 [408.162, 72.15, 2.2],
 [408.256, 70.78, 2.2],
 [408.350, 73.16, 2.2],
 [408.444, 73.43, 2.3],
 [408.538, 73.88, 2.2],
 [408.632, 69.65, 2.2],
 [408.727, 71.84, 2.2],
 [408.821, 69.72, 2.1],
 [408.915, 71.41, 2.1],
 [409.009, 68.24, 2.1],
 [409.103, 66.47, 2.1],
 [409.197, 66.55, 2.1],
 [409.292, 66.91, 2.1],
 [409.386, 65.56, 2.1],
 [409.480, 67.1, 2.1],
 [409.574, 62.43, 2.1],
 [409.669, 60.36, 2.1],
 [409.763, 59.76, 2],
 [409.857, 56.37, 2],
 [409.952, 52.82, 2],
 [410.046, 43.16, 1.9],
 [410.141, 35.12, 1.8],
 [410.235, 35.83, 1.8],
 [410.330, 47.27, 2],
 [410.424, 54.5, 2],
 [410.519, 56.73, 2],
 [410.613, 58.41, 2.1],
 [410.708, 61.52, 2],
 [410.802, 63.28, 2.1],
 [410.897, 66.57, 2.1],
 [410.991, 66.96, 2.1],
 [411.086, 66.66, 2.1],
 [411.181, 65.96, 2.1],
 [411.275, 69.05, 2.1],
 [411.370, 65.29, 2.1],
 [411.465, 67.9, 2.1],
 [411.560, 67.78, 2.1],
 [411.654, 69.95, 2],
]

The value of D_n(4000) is 1.16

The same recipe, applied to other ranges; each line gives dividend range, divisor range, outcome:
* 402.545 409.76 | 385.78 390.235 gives 1.20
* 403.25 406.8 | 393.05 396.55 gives 1.19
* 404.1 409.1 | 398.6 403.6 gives 1.02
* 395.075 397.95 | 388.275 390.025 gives 1.05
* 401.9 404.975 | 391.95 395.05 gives 1.19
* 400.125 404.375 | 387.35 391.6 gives 1.20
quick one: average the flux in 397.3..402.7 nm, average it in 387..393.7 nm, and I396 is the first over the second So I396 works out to 1.12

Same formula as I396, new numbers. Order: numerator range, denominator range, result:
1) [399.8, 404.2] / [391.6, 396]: 1.10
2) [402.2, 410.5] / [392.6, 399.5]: 1.10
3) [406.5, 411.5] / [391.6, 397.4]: 1.06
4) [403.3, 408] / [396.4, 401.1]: 1.11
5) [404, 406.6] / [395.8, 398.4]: 1.25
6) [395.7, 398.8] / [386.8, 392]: 0.91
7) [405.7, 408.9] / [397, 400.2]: 1.06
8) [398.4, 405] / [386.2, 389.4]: 1.13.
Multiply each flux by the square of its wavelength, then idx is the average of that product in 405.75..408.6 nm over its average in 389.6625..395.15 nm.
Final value 1.16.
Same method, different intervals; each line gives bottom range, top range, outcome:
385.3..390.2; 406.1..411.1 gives 1.11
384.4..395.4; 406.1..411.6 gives 1.09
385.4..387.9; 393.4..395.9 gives 1.00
